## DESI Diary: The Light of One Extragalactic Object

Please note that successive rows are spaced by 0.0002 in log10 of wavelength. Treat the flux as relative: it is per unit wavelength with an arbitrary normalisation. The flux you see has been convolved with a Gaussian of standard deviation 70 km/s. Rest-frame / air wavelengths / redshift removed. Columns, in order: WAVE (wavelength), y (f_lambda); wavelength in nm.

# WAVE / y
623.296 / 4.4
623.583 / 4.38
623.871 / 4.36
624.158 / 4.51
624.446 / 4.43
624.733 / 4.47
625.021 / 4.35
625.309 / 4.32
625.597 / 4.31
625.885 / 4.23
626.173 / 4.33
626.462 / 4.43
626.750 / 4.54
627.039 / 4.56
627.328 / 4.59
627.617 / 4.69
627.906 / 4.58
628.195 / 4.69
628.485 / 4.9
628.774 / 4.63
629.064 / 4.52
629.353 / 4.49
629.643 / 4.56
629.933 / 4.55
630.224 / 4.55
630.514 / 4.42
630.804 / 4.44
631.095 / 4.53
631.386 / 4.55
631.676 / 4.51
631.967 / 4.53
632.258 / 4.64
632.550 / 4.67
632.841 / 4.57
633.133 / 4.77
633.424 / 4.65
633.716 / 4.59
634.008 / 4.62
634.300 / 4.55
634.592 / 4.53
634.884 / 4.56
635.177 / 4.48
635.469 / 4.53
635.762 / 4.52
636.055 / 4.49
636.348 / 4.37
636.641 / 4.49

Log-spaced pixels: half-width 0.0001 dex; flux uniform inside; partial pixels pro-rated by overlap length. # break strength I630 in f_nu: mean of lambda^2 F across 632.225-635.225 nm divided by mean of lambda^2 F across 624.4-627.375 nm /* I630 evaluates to 1.07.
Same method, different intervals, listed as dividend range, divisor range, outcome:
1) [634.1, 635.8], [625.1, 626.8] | 1.07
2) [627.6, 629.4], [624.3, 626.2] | 1.08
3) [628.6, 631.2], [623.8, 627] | 1.04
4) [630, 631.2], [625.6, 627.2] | 1.03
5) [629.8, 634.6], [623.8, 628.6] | 1.04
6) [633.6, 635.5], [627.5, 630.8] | 1.01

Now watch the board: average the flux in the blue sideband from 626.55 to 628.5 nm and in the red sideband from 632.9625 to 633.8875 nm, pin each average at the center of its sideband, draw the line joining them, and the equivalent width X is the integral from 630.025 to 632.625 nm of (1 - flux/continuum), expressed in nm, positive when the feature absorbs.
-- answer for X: 0.07 nm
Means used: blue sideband 4.63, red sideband 4.67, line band 4.53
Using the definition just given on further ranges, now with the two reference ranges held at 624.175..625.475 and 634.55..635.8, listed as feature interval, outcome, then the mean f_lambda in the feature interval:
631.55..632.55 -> -0.020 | 4.57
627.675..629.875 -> -0.087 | 4.62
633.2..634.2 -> -0.027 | 4.63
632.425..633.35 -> -0.035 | 4.67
